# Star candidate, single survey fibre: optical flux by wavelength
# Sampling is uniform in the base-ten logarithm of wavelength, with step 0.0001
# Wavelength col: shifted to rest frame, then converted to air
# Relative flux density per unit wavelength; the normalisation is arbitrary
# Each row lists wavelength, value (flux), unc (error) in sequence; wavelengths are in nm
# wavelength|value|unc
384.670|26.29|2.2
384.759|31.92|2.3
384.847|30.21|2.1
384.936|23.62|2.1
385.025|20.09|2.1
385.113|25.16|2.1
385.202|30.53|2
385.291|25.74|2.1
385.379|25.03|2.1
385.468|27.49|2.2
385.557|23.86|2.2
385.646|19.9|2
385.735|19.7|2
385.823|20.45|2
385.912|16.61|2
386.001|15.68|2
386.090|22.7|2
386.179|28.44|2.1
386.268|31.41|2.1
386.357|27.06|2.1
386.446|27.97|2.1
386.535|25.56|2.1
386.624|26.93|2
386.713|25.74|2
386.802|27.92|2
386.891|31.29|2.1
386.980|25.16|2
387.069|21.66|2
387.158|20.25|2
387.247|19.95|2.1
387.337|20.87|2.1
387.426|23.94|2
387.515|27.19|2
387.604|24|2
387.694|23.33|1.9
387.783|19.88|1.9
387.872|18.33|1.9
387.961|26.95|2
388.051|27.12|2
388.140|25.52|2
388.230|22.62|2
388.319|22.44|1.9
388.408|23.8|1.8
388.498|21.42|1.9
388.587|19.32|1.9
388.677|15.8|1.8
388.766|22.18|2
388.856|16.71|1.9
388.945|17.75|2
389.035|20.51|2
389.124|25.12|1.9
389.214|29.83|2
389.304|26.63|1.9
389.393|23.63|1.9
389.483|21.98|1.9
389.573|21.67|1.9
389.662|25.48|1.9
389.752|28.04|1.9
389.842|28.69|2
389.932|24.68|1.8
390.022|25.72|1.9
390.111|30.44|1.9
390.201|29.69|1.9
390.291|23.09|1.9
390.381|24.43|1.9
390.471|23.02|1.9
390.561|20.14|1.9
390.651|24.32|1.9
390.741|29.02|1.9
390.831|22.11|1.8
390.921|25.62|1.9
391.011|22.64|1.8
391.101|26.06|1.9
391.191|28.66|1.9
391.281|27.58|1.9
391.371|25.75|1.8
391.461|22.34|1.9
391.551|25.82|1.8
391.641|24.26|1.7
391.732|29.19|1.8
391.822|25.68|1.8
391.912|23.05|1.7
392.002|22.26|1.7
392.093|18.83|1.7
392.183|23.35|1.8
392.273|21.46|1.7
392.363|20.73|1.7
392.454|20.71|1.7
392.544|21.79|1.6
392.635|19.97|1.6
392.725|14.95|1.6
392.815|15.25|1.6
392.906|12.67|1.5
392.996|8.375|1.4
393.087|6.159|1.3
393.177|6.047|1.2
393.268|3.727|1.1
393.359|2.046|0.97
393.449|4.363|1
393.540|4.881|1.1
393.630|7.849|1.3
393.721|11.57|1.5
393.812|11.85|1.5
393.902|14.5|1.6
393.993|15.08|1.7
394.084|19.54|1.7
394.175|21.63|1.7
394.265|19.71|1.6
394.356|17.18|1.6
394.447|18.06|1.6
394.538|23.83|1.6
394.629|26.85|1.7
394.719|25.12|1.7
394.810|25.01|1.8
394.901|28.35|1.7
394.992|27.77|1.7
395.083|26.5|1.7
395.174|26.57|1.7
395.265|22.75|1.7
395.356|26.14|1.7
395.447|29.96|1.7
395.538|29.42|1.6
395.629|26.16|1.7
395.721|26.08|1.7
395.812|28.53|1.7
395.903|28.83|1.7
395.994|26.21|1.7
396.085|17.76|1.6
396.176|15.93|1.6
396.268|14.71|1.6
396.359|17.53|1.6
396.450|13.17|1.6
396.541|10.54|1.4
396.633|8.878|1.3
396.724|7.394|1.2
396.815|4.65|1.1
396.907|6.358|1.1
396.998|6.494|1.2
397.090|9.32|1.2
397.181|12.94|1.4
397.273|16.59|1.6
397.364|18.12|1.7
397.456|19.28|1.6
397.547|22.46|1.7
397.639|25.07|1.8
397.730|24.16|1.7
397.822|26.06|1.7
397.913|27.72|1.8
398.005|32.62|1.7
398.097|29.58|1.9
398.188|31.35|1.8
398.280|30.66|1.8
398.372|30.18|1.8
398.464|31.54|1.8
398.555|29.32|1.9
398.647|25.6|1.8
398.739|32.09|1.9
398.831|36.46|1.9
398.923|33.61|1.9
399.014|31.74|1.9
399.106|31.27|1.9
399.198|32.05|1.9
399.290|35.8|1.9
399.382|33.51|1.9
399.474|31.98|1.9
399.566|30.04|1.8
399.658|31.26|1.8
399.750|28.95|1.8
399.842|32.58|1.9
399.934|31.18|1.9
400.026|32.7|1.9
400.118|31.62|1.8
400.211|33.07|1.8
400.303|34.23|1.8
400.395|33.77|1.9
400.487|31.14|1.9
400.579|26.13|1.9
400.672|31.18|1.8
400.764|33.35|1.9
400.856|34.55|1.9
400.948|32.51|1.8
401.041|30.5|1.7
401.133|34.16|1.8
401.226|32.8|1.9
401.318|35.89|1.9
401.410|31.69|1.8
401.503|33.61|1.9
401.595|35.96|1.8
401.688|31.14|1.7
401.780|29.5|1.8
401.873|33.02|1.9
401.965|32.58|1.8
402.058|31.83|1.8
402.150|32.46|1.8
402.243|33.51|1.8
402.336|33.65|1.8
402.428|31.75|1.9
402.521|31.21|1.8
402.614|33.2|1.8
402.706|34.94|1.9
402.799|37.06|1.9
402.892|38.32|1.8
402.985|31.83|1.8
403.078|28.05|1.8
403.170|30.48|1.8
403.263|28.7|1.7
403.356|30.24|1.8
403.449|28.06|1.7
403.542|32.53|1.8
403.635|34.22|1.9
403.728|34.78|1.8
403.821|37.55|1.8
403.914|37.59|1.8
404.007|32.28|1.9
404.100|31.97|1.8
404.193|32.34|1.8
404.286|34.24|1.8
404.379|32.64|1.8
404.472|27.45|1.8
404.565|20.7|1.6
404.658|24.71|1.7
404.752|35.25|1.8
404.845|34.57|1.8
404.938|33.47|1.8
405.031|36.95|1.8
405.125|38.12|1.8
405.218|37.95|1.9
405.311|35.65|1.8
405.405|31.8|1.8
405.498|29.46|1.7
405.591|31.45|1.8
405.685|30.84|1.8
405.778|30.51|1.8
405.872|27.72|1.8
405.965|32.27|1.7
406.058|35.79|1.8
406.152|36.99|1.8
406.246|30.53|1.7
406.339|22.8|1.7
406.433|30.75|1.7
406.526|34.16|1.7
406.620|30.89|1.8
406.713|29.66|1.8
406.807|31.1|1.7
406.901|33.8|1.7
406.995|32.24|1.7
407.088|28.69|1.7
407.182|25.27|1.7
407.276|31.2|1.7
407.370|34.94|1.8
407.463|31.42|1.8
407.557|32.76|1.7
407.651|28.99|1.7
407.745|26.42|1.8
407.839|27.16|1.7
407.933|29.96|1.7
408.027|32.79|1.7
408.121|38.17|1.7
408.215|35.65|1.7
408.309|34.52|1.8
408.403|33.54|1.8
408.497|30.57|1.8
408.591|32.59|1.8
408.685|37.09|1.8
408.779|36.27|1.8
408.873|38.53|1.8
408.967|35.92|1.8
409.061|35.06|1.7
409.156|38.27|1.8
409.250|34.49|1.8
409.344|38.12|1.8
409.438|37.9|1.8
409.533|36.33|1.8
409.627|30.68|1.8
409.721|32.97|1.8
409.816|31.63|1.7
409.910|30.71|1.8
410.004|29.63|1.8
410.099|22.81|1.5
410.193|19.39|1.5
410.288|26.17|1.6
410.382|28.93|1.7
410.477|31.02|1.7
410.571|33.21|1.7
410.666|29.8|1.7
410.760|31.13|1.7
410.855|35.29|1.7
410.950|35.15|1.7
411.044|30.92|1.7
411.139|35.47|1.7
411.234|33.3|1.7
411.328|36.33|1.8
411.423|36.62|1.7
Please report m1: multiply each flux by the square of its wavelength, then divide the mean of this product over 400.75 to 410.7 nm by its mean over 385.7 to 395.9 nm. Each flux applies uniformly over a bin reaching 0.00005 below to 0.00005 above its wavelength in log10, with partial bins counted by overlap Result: 1.58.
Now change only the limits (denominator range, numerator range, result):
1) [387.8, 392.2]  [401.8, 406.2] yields 1.45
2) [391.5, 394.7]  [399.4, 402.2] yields 2.00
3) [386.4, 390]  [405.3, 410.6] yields 1.48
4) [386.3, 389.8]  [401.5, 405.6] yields 1.49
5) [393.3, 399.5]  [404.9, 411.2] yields 1.56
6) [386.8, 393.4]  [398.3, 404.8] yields 1.54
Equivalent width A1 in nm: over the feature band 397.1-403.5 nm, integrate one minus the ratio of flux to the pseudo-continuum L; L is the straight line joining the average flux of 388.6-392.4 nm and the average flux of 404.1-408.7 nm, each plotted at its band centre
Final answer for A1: -0.37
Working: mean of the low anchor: 24.1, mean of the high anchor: 31.8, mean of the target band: 30.6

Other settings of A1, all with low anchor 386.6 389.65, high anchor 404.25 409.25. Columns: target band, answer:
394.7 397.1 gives 0.617 nm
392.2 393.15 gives 0.342 nm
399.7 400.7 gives -0.084 nm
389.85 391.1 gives -0.043 nm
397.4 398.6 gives 0.017 nm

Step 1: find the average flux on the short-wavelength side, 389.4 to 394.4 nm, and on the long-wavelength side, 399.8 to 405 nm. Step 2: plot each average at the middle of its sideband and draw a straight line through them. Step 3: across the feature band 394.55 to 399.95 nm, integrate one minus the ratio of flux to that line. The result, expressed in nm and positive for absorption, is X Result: 0.37 nm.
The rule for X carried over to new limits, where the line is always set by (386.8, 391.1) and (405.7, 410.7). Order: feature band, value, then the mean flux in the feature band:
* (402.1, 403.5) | -0.125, 32.2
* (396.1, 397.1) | 0.602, 10.7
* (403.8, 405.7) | -0.142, 32.7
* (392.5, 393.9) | 0.839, 10.2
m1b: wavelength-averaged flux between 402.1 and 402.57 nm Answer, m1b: 32.5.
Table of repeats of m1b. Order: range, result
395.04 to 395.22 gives 26.5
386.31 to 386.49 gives 27.6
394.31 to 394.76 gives 22.2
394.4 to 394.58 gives 20.8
